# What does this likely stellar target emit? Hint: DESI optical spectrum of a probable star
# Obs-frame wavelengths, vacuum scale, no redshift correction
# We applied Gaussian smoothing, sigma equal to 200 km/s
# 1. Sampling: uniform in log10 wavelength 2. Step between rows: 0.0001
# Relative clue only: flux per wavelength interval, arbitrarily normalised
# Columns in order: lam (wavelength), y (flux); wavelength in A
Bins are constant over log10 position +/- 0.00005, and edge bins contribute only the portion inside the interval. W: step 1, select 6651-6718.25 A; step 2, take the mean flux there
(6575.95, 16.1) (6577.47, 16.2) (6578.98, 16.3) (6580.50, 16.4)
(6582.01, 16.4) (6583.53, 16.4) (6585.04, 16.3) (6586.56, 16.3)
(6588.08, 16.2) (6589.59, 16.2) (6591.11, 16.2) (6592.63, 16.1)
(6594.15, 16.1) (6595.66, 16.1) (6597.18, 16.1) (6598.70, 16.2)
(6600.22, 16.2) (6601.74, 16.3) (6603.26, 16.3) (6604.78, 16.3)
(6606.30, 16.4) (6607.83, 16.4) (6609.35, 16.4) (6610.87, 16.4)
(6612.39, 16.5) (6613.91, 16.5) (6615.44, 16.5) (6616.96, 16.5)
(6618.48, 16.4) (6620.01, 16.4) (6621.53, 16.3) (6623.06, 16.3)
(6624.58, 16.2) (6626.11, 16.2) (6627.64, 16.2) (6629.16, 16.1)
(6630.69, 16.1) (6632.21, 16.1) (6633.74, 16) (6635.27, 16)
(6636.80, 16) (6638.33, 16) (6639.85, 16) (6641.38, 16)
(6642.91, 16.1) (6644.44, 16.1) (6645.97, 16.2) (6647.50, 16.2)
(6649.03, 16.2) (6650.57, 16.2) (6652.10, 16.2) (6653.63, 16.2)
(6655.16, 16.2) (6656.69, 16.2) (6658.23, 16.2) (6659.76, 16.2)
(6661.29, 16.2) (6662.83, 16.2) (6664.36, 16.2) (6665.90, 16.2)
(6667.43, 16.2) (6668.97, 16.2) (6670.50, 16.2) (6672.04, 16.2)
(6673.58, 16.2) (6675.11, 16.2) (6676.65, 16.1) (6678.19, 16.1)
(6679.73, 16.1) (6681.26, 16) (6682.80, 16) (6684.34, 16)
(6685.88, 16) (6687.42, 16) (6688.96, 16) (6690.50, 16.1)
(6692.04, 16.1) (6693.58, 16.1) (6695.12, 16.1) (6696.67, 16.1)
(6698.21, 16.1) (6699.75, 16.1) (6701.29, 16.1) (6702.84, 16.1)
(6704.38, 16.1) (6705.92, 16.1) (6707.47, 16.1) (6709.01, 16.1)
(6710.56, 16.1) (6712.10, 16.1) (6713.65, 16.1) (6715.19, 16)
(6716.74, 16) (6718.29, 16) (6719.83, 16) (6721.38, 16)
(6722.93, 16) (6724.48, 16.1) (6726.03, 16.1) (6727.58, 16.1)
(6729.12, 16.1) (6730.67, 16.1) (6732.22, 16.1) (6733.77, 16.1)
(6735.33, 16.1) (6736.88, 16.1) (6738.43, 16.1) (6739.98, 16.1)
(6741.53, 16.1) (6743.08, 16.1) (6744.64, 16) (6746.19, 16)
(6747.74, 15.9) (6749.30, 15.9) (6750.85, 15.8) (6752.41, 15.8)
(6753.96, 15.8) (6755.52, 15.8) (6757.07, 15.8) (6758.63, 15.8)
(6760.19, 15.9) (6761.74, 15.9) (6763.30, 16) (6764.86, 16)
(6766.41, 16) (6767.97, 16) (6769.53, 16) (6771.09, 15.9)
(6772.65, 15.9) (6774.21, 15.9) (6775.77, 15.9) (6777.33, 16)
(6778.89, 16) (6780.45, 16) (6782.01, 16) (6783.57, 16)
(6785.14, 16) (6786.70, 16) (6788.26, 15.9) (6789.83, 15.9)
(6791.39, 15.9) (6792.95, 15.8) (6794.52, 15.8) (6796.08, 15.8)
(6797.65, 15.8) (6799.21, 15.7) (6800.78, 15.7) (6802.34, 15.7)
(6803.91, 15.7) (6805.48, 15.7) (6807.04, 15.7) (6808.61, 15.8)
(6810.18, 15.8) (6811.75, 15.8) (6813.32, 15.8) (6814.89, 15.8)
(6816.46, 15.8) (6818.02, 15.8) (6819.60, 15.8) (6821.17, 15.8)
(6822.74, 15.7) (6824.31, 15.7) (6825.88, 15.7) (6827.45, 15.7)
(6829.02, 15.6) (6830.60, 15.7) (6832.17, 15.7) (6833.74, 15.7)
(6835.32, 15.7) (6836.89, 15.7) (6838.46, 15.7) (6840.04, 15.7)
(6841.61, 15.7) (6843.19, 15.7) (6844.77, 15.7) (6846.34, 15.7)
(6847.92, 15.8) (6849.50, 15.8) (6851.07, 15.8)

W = 16.1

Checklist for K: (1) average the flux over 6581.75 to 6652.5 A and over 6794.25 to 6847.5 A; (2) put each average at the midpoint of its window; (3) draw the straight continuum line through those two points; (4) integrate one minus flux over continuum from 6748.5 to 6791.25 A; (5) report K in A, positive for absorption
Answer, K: -0.2 A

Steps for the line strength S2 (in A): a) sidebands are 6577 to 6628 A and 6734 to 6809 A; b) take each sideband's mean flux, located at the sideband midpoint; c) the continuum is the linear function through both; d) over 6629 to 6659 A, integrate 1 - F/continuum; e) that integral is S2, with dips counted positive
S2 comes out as 0.16 A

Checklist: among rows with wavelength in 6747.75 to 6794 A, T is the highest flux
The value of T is 16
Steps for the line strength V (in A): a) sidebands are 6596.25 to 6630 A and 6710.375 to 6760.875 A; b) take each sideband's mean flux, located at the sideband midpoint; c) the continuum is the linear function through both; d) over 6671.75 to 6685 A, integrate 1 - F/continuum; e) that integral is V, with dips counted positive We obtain 0.0 A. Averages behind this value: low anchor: 16.3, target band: 16.1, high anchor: 16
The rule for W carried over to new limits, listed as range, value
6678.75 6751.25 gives 16.1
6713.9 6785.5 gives 16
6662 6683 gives 16.2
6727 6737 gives 16.1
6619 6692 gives 16.1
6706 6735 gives 16.1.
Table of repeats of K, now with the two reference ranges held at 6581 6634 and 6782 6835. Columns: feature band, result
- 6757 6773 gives 0.0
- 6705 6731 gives -0.1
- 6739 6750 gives -0.1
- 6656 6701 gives -0.1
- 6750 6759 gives 0.1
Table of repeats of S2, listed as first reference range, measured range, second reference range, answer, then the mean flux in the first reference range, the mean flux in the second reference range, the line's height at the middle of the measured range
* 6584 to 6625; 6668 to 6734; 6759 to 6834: -0.1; 16.3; 15.8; 16.1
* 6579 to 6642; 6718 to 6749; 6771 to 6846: -0.2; 16.2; 15.8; 16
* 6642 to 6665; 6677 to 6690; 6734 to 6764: 0.1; 16.2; 15.9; 16.1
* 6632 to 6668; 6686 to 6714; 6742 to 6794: -0.1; 16.1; 15.9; 16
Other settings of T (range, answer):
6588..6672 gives 16.5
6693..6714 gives 16.1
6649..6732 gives 16.2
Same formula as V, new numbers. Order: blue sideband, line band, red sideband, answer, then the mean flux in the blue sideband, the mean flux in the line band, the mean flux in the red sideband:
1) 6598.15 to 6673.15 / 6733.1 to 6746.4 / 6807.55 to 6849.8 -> -0.1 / 16.2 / 16.1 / 15.7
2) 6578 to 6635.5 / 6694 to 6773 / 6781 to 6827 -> -0.2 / 16.3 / 16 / 15.8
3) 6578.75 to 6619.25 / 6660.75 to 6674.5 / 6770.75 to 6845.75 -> 0.0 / 16.3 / 16.2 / 15.8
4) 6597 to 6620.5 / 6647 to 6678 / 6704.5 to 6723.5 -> 0.0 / 16.4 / 16.2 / 16.1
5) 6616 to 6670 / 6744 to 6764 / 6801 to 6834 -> 0.0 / 16.2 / 15.9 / 15.7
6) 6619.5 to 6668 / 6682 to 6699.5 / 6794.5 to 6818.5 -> 0.0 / 16.2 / 16.1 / 15.8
